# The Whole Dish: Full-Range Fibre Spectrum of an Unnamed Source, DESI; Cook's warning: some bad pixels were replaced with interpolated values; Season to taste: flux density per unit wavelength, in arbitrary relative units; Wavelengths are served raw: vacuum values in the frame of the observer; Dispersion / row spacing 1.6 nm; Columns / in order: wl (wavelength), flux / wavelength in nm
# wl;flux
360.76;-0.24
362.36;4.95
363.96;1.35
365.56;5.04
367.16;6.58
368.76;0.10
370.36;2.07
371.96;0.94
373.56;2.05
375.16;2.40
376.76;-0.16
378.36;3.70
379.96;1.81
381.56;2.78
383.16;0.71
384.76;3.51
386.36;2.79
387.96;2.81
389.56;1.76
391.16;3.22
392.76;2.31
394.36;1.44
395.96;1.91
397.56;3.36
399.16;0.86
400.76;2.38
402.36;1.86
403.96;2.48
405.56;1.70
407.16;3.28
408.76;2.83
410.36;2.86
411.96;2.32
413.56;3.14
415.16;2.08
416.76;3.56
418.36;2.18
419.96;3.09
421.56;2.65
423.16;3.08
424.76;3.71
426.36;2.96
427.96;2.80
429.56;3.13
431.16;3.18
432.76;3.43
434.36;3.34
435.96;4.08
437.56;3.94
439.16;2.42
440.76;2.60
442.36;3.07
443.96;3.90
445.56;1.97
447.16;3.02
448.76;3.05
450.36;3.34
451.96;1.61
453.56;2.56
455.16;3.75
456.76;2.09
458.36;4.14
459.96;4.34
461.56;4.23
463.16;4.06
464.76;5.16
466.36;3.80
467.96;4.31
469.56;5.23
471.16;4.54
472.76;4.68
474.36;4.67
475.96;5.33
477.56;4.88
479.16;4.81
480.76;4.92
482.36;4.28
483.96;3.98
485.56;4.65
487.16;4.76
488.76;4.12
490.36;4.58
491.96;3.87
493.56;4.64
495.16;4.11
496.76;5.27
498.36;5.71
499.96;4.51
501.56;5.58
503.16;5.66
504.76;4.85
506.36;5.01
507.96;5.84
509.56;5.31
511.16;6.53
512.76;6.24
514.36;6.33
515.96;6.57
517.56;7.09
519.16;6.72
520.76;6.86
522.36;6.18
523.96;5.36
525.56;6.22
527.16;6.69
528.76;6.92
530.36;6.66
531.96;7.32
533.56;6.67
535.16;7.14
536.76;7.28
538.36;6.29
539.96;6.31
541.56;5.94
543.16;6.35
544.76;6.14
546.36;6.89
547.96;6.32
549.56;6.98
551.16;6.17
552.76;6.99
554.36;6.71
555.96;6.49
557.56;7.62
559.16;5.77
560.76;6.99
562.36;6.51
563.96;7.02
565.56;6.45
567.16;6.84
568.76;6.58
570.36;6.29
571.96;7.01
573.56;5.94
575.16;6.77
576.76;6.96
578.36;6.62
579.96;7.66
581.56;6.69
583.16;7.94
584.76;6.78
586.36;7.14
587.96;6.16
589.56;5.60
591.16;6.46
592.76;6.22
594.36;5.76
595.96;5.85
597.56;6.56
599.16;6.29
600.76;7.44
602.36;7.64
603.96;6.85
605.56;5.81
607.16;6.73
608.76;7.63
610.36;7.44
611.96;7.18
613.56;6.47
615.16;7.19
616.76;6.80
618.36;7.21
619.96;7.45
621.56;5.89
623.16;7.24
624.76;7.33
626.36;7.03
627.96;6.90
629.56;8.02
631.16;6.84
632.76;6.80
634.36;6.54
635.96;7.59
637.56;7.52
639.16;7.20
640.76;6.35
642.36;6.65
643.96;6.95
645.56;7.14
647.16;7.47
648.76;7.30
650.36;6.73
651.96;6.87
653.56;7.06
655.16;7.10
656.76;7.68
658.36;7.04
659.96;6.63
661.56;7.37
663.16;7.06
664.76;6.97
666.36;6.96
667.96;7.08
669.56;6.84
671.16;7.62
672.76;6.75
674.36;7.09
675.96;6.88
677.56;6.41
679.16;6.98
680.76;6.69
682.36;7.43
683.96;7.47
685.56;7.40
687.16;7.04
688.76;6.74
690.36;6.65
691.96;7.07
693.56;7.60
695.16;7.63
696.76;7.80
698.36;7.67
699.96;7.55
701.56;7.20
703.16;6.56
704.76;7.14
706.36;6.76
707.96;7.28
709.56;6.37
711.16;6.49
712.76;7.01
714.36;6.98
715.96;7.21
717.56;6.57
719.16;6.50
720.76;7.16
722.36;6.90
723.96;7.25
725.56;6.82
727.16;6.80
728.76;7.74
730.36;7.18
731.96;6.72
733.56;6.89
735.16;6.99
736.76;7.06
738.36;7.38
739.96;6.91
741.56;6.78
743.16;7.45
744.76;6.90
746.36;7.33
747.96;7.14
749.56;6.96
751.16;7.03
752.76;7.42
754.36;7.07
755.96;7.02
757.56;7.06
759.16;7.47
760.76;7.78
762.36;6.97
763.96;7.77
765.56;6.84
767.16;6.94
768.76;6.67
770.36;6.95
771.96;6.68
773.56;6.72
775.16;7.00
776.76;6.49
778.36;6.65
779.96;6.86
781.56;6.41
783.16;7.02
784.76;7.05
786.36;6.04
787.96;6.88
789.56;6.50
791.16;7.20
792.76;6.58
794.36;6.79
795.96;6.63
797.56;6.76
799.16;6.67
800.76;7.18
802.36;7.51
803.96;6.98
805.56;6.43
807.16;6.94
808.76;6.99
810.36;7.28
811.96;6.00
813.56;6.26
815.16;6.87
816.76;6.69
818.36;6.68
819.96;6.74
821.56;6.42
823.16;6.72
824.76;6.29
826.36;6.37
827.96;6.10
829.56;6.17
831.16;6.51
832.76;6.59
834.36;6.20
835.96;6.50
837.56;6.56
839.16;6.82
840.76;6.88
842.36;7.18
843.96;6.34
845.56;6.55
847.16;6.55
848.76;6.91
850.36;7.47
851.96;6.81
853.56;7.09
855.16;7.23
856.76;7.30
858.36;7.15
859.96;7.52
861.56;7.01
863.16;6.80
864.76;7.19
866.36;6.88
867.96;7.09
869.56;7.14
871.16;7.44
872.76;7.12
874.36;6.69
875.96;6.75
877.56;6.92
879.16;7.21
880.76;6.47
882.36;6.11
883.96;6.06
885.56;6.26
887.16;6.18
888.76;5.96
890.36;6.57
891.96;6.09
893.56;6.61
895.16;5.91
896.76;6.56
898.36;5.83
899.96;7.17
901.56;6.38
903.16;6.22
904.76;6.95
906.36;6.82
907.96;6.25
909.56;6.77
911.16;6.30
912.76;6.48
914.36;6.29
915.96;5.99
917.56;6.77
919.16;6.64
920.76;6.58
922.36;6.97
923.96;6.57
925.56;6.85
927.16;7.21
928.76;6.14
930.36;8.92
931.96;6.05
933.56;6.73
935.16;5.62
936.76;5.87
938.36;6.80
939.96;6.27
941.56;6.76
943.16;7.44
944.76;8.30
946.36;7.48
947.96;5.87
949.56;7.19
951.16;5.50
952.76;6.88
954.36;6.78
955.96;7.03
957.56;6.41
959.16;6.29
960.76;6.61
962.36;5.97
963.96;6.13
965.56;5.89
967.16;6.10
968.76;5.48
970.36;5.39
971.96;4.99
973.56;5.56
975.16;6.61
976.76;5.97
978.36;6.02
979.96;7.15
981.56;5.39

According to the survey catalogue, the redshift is 0.150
